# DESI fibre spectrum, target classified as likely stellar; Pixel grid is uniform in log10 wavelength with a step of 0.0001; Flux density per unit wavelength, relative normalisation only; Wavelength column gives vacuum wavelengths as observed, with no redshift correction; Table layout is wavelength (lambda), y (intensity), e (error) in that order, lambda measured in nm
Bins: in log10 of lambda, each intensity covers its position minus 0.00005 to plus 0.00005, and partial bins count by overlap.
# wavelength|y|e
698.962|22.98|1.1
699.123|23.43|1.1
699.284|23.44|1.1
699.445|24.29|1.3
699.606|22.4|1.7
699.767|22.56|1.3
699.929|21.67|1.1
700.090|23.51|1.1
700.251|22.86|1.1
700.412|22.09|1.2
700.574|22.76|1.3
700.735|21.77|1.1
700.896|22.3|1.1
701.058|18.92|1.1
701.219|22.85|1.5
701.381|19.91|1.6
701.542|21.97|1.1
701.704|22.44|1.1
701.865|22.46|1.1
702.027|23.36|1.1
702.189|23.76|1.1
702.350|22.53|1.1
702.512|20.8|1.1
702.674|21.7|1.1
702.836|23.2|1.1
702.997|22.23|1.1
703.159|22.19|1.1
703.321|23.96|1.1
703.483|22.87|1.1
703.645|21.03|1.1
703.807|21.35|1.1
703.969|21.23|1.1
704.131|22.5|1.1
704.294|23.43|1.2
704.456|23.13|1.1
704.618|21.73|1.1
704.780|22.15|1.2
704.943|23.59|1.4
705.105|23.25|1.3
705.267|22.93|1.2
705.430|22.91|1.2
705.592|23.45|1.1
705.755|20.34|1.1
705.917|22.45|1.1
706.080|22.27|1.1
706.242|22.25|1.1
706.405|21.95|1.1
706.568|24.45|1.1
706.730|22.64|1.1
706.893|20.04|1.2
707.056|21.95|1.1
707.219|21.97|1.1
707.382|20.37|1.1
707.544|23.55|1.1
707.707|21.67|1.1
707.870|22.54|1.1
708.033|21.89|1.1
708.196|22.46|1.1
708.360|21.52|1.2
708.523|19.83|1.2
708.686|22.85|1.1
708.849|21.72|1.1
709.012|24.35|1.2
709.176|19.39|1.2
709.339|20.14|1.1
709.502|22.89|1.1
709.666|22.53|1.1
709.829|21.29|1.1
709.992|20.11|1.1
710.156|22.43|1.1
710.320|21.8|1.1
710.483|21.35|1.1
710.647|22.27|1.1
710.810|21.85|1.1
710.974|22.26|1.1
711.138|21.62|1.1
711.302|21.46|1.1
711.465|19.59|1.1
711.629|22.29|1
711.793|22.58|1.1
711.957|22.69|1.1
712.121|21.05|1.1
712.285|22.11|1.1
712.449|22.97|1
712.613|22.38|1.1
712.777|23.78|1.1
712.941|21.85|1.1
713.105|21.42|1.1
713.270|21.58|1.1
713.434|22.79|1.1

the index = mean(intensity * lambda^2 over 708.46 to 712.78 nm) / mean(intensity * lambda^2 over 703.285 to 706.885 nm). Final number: 0.99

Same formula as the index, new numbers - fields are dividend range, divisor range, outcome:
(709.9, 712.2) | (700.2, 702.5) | 1.01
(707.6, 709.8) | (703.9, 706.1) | 0.98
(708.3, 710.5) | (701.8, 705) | 0.98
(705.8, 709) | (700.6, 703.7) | 1.01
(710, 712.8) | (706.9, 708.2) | 1.01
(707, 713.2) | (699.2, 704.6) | 1.00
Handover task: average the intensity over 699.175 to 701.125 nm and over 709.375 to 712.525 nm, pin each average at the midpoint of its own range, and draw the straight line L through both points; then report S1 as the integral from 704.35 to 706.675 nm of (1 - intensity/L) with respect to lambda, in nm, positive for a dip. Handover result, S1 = -0.05 nm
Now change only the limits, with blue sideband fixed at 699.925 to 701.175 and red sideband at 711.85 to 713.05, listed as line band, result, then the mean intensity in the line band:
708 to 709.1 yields 0.01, 22.1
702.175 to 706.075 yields -0.05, 22.4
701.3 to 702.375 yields -0.01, 22.3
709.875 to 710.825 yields 0.03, 21.6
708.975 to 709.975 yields 0.03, 21.5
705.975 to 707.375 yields 0.01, 22.1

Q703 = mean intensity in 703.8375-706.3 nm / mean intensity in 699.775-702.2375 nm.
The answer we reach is 1.01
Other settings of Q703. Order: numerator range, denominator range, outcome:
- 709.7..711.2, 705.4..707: 0.97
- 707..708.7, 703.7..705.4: 0.97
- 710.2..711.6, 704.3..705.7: 0.94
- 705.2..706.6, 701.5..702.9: 1.00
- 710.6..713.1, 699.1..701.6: 0.99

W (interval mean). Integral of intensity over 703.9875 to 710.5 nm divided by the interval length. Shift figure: 22.1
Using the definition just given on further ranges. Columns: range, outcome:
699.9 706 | 22.3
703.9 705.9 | 22.6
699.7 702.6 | 22.1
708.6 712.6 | 21.8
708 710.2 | 21.6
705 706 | 22.6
